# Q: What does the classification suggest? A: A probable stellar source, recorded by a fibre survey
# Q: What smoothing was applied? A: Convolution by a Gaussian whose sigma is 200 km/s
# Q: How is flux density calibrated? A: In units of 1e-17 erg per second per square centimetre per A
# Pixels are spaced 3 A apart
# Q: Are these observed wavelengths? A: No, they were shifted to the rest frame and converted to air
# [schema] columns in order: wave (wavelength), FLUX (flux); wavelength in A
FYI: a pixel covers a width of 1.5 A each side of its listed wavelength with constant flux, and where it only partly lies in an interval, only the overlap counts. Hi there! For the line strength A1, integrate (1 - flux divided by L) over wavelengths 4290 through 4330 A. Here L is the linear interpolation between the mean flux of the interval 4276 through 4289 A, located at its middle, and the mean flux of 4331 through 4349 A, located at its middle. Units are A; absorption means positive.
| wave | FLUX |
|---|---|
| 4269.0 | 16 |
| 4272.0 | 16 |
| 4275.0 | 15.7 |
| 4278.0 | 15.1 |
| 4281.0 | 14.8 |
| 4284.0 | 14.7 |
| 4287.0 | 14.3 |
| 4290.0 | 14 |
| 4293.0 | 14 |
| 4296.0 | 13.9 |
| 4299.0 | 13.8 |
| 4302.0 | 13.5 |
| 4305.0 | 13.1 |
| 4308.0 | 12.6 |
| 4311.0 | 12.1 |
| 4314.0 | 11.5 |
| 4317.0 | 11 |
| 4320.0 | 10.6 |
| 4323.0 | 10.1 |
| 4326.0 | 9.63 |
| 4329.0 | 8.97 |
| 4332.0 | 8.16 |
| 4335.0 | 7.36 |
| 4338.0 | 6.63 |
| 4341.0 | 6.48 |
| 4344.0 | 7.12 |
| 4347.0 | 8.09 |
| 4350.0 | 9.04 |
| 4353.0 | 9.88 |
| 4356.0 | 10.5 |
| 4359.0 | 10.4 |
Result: -2.9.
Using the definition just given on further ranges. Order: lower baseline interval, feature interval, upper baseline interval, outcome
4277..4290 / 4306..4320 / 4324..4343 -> -1.38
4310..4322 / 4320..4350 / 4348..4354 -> 5.80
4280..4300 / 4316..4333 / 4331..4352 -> 0.08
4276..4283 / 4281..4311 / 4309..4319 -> -0.92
